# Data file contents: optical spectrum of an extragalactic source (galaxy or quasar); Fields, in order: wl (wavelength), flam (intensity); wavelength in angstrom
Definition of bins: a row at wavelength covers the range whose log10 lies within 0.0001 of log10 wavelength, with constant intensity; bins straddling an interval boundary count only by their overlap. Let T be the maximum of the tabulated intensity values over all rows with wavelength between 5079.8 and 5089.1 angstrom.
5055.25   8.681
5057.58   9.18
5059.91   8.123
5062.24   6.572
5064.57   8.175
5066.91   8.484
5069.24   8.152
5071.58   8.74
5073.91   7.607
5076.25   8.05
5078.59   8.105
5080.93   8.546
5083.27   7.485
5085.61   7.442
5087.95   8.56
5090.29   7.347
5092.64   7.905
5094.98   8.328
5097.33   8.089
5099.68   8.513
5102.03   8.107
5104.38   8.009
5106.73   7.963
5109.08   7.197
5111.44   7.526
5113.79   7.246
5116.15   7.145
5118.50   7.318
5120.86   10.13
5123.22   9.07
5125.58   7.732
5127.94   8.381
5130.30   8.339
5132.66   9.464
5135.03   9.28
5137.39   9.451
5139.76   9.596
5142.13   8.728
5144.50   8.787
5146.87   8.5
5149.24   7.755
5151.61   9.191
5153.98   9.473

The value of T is 8.56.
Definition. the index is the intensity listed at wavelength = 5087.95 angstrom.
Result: 8.56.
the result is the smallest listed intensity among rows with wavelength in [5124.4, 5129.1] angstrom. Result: 7.732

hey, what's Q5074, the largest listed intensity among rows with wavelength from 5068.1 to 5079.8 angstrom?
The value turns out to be 8.74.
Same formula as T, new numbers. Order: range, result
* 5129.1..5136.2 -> 9.464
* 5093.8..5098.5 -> 8.328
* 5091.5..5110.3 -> 8.513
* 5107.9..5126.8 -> 10.13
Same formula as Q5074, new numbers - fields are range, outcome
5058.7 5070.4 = 8.484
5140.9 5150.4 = 8.787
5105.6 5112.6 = 7.963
